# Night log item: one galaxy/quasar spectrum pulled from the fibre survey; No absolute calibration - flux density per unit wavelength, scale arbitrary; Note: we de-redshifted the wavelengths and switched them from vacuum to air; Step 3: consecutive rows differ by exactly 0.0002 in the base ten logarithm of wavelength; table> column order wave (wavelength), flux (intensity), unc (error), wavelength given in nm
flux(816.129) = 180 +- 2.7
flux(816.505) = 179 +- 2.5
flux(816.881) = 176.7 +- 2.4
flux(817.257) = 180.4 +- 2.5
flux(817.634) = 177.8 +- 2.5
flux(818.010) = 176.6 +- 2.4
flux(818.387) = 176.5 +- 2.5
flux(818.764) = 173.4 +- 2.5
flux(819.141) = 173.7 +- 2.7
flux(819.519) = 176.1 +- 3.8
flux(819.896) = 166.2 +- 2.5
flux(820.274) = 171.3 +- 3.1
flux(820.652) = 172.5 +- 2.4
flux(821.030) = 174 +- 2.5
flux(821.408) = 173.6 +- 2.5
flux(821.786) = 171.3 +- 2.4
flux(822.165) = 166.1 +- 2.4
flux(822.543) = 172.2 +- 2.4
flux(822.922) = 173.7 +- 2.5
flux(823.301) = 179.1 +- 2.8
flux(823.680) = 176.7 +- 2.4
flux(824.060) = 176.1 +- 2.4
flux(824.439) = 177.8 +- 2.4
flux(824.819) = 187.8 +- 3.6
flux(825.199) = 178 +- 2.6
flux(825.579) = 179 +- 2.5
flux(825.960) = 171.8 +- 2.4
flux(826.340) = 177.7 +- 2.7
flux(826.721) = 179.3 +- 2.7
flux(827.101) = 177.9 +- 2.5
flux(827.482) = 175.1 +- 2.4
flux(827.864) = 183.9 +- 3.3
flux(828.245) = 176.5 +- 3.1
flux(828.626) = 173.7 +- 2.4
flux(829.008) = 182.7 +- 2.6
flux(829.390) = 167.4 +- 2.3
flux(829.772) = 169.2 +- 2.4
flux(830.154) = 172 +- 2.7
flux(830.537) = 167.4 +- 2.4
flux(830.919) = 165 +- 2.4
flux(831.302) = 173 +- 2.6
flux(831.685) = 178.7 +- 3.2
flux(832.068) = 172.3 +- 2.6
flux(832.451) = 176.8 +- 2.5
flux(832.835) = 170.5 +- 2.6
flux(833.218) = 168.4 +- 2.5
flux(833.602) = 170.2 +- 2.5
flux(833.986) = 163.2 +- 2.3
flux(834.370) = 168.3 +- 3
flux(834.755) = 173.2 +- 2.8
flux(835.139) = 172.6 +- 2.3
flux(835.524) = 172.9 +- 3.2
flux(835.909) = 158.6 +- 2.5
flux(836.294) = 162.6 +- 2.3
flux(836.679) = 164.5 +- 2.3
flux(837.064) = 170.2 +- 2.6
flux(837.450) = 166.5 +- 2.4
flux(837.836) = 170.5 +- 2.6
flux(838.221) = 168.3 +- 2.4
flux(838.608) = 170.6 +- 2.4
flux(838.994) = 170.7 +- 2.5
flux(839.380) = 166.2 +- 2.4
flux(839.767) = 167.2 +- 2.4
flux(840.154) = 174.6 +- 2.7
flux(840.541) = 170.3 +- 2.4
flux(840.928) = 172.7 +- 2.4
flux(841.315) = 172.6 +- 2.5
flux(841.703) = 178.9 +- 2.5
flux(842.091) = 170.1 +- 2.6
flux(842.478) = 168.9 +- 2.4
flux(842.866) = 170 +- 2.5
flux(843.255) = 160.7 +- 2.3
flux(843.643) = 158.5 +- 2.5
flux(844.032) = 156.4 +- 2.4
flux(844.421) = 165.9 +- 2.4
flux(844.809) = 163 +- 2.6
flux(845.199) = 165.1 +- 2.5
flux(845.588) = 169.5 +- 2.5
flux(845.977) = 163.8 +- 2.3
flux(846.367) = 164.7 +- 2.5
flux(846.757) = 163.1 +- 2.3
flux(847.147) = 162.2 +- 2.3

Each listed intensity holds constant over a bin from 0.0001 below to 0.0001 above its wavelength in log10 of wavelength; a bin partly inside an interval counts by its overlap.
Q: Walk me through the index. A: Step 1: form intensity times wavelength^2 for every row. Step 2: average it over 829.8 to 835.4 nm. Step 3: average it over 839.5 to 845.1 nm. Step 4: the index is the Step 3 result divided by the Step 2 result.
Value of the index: 1.0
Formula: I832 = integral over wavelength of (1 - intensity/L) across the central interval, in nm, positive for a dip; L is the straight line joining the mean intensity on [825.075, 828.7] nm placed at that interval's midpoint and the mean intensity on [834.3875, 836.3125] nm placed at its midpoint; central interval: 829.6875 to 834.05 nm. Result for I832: 0.033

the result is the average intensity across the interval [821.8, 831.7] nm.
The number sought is 175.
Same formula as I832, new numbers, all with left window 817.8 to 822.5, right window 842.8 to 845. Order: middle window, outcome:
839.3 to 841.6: -0.11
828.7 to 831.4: -0.04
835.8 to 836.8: 0.02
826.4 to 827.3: -0.05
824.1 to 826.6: -0.12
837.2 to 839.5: -0.06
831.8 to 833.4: -0.05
